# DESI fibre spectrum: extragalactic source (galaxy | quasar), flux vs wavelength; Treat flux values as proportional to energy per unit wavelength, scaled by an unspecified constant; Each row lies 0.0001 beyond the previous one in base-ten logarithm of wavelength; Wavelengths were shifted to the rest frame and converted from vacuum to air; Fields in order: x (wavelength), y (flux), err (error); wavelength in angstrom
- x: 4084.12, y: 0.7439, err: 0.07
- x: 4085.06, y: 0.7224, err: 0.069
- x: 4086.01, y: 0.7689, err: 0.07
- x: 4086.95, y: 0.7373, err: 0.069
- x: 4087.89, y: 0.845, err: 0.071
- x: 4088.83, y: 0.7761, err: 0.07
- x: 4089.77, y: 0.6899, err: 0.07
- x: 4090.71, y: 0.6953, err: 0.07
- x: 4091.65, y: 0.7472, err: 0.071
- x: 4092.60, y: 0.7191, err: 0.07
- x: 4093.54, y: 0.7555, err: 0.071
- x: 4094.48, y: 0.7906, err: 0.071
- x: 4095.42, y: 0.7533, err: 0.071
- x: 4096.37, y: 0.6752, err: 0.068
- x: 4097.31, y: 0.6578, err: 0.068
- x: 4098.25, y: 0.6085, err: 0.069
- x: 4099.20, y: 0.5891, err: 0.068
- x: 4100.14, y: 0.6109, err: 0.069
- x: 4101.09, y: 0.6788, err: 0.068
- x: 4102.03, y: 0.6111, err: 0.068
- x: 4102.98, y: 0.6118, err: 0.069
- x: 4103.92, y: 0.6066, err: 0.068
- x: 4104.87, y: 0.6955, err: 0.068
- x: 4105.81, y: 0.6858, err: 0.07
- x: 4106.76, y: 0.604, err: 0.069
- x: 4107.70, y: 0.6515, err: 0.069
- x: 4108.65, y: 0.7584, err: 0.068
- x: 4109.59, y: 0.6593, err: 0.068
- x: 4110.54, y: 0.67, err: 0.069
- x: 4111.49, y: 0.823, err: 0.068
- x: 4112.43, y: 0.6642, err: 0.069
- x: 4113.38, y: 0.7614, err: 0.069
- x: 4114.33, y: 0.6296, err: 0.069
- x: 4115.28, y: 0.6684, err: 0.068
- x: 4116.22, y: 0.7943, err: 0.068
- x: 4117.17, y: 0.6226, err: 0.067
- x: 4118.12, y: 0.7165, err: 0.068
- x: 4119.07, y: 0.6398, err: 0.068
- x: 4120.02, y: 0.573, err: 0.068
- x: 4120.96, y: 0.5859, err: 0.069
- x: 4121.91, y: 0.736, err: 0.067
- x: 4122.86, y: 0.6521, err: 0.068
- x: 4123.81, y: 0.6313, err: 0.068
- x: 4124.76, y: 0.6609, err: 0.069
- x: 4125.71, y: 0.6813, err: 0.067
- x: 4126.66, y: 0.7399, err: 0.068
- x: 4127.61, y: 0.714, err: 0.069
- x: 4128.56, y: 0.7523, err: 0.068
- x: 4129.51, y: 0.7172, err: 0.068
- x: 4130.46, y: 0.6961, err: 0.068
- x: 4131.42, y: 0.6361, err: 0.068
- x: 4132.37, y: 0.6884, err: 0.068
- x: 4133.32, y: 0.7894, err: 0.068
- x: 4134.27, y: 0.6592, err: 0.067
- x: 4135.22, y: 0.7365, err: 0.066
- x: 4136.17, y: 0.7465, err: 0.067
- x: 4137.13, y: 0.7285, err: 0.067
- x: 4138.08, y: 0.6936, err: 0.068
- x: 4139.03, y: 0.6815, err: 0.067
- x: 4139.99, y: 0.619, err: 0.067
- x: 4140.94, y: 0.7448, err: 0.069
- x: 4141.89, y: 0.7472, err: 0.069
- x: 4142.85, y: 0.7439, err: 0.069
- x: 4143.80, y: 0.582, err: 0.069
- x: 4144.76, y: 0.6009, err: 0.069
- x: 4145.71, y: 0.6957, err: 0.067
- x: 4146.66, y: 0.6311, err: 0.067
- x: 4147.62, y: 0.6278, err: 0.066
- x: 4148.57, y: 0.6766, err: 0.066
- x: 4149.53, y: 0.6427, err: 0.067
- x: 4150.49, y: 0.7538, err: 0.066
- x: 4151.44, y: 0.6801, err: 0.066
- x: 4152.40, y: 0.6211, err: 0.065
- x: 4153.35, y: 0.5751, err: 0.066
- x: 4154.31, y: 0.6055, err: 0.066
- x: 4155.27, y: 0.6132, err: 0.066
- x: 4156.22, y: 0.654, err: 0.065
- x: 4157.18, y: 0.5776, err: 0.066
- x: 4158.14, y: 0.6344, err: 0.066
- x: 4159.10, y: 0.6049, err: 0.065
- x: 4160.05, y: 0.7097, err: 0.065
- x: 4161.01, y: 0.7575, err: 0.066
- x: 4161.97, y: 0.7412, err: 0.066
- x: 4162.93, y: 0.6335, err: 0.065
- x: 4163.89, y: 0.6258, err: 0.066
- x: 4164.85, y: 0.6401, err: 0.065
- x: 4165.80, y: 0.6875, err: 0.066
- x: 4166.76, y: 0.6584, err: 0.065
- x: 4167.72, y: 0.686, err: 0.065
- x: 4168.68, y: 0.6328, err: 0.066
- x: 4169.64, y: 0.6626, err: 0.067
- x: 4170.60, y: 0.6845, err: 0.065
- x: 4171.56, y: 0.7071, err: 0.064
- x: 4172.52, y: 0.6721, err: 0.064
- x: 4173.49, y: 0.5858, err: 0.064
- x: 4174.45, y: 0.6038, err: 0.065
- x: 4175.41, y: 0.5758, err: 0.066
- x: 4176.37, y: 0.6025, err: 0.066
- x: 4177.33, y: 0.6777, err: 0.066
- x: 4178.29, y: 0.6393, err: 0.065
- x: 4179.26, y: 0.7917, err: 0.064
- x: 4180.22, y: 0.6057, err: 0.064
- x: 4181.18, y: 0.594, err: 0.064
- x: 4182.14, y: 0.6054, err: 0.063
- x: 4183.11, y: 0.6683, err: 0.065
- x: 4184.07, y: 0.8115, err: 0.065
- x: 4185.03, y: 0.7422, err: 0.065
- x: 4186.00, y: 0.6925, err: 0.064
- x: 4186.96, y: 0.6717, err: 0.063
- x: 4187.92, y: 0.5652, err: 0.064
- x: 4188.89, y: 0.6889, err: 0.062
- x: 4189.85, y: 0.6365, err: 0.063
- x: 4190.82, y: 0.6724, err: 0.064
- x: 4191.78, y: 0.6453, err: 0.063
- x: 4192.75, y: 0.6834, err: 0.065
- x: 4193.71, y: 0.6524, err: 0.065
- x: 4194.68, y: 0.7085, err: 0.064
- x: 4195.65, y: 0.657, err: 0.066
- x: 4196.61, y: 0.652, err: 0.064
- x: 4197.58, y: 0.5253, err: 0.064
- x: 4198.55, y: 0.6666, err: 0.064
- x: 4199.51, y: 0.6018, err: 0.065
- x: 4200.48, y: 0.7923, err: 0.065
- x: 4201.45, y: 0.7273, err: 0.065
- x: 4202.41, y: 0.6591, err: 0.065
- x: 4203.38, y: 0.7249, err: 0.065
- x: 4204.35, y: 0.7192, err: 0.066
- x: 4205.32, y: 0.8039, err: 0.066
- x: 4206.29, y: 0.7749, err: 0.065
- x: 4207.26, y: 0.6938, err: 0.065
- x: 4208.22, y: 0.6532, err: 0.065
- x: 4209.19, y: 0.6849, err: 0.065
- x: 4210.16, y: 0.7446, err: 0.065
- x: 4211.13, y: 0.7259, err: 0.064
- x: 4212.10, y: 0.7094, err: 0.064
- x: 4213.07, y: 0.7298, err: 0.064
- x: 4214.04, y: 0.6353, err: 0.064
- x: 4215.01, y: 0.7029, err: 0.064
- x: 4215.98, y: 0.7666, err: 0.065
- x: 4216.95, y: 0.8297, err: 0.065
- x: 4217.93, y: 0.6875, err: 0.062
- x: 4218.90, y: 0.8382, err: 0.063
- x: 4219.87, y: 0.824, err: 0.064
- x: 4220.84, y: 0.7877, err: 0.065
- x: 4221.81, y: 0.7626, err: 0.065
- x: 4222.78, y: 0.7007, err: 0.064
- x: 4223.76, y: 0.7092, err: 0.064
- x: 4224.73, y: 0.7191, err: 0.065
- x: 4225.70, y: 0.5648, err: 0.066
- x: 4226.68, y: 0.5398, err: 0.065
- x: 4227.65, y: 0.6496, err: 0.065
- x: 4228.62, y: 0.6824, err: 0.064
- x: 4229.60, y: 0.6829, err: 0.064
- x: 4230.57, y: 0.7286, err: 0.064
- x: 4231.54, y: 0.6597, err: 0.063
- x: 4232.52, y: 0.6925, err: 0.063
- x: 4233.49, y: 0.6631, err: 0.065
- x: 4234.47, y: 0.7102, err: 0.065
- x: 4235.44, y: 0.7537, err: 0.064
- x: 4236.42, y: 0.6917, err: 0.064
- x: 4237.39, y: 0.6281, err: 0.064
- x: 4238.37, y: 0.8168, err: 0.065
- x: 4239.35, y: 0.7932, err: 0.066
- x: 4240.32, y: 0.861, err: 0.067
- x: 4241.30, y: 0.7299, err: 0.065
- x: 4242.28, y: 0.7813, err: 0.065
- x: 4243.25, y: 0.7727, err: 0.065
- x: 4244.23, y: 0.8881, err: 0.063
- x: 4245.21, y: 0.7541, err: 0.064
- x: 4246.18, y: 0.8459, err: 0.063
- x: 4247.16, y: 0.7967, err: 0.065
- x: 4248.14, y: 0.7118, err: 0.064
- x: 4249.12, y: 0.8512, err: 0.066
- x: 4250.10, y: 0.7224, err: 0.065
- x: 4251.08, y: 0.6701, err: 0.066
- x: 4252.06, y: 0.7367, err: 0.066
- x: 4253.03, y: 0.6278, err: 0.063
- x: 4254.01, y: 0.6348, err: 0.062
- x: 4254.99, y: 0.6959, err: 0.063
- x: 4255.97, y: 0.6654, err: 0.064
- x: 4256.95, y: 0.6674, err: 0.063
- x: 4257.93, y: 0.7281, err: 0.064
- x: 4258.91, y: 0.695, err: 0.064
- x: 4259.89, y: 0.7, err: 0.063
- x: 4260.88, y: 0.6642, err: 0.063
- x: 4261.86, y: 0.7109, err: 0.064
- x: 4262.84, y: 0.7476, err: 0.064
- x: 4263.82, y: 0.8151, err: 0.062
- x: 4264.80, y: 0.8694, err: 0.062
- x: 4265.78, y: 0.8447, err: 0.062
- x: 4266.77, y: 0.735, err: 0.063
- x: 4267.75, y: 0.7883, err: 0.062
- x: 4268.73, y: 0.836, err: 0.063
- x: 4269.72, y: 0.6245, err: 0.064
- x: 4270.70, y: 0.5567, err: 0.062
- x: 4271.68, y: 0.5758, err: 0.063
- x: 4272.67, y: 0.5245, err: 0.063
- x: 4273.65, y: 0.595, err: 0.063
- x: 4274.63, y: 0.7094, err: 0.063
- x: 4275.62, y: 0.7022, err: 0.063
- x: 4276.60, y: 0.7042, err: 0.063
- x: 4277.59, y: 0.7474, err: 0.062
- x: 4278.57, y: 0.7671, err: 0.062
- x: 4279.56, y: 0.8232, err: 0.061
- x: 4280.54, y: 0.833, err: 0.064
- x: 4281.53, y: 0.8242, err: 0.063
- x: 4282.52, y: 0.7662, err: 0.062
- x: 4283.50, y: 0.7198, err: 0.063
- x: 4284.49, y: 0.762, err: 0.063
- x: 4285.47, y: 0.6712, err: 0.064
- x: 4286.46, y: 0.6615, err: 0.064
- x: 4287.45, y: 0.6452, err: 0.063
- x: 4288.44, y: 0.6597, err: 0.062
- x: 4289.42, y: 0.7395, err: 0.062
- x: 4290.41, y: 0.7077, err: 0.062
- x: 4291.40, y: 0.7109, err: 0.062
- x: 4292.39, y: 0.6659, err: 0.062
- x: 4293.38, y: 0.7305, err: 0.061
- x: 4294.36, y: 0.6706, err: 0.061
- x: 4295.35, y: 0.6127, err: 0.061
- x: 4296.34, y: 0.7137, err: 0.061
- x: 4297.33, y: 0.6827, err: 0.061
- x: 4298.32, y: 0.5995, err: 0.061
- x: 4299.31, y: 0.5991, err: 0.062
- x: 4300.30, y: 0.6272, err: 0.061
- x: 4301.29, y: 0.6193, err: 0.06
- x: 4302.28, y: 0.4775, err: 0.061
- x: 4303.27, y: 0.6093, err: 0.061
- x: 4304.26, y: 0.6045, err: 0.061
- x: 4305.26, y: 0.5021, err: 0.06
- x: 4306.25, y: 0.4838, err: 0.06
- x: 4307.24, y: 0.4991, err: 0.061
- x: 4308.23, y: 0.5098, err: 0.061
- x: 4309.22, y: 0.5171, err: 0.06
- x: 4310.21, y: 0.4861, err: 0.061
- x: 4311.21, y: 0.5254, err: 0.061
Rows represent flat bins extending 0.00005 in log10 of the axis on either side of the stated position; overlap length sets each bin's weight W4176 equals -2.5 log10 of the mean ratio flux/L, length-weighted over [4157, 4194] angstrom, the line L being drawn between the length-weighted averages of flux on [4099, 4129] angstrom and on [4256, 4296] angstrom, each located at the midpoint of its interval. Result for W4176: 0.04 mag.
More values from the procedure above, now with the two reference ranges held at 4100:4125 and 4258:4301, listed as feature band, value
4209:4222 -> -0.08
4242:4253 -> -0.11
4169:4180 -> 0.05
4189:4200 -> 0.06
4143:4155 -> 0.05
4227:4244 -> -0.04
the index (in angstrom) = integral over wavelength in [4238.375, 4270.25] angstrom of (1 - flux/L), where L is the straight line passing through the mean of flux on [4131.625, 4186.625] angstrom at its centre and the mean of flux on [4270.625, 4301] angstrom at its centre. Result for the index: -3.1 angstrom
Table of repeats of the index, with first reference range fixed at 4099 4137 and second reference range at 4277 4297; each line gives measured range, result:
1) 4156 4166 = 0.4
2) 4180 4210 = 0.9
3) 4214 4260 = -1.1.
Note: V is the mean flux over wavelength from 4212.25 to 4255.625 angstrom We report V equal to 0.728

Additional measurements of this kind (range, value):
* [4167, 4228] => 0.685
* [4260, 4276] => 0.706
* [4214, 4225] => 0.752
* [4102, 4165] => 0.674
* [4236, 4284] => 0.734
